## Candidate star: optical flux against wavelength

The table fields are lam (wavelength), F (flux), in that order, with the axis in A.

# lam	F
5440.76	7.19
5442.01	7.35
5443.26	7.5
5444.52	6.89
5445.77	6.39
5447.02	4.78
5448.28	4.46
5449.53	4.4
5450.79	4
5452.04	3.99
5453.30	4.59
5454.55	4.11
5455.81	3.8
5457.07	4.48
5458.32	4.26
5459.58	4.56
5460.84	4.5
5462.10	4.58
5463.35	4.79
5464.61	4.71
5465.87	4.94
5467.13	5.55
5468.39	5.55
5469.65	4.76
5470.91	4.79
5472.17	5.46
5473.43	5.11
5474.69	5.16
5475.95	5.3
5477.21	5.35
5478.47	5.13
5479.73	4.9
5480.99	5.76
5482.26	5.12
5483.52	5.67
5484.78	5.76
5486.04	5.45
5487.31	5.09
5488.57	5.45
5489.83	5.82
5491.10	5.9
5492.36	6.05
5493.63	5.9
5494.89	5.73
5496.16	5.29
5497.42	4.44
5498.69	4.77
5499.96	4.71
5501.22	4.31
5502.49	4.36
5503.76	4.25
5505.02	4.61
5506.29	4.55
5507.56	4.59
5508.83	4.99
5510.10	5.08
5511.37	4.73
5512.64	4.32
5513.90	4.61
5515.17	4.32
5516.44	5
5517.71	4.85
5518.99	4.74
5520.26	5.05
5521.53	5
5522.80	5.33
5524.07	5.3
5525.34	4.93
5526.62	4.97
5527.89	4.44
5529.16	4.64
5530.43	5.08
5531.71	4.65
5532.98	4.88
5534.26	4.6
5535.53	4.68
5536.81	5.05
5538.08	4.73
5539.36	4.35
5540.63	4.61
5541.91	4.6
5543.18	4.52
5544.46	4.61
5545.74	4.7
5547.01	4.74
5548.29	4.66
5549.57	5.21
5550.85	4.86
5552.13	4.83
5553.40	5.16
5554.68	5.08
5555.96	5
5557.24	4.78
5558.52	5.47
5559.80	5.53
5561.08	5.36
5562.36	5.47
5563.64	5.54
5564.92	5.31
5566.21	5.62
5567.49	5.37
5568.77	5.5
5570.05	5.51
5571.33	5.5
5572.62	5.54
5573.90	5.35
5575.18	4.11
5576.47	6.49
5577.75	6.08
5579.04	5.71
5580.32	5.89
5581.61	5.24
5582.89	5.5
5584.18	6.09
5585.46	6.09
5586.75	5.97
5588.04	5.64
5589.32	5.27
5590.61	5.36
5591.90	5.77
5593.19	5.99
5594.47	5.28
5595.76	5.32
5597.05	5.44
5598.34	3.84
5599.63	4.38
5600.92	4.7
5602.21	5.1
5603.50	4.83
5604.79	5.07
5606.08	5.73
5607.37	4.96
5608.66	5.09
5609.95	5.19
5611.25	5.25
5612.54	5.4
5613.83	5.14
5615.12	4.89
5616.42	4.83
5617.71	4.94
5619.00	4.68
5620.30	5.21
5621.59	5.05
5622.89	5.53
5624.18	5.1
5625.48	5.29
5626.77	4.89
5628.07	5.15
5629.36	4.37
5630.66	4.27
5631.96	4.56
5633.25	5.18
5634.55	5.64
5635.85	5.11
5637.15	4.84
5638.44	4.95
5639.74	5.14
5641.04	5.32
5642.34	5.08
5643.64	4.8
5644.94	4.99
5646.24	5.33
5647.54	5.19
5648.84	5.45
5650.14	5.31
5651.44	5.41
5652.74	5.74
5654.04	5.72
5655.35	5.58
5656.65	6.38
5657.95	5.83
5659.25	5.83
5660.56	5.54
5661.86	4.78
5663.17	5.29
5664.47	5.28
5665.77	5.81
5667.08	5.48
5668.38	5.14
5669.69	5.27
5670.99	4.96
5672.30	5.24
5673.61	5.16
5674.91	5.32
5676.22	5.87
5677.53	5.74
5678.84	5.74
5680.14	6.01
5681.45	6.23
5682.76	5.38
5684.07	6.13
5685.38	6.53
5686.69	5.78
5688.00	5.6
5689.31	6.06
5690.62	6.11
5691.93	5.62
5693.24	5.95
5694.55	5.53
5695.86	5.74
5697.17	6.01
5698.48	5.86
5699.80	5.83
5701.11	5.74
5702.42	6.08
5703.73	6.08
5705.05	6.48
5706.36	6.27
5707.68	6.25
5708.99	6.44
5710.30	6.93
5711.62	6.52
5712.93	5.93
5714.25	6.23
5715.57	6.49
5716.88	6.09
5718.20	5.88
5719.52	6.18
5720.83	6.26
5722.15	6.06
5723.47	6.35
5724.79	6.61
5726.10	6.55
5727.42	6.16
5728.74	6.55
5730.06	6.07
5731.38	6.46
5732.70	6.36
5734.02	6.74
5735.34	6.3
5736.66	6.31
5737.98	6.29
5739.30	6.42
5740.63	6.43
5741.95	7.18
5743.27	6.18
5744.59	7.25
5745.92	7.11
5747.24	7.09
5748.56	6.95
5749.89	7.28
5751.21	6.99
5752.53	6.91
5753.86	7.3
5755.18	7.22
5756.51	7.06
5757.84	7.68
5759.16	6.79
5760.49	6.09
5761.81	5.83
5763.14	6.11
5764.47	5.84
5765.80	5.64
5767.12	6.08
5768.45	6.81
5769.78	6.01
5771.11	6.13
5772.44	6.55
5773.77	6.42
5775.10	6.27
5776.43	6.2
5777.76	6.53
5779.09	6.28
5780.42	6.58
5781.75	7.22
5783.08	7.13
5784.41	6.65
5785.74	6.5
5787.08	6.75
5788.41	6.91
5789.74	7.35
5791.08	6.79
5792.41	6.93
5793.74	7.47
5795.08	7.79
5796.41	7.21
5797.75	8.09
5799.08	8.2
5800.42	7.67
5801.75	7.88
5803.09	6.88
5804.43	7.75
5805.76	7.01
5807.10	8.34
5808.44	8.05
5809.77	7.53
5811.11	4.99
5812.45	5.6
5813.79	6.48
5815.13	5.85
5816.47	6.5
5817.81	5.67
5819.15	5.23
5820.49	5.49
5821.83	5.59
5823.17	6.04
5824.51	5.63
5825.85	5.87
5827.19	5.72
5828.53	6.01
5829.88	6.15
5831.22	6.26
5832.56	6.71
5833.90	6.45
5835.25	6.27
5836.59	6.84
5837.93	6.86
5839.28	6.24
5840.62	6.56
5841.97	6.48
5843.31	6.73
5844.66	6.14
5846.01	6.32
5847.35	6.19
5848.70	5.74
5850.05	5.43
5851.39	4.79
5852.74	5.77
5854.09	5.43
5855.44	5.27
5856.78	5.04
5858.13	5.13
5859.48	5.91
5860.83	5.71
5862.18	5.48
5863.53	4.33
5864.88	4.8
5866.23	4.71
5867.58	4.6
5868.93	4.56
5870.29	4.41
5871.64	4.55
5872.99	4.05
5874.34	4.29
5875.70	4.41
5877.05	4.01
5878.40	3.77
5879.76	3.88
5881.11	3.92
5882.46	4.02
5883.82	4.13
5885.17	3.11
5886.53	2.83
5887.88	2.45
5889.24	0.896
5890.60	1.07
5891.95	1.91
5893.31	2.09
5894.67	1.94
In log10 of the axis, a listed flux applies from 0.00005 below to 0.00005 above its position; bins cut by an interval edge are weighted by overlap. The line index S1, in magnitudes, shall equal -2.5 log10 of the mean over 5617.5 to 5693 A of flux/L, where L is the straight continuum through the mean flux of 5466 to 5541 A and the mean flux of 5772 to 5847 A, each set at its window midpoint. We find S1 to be 0.08 mag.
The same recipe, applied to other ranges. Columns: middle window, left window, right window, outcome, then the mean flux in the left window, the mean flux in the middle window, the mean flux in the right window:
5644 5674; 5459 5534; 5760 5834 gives 0.08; 5.01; 5.42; 6.57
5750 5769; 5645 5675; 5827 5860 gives -0.15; 5.43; 6.62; 6.02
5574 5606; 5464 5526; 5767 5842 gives 0.03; 5.07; 5.39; 6.63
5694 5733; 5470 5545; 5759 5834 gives -0.02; 4.97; 6.2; 6.57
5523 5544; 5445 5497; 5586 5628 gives 0.08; 5.06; 4.76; 5.16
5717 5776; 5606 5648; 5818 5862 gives -0.17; 5.05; 6.51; 5.93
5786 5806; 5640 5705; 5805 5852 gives -0.20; 5.61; 7.37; 6.23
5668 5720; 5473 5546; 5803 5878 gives -0.09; 4.96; 5.91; 5.78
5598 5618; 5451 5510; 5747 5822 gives 0.15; 4.97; 4.98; 6.74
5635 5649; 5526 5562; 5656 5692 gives 0.07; 4.86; 5.1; 5.65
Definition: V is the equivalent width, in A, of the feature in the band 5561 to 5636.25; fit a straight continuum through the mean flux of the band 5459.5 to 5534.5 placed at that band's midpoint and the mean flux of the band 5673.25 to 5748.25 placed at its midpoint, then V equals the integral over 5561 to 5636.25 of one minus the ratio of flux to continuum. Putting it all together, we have 4.1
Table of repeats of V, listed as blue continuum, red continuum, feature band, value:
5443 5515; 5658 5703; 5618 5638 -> 1.8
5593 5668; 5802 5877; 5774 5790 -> -2.9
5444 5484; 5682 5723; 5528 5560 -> 2.9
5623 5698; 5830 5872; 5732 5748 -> -3.2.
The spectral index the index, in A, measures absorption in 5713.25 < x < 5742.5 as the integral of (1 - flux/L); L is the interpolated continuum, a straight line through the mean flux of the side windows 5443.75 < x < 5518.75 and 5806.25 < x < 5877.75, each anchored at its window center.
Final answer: -4.7 A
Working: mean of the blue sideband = 4.97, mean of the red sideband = 5.72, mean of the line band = 6.35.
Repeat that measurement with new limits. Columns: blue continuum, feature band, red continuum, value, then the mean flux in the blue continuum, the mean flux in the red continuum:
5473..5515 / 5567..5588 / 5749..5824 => -0.3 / 5.09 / 6.71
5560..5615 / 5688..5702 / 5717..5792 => 0.7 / 5.38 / 6.56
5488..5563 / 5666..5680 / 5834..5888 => -1.2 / 4.92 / 5.07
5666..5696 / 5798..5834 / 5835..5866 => -4.8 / 5.68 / 5.78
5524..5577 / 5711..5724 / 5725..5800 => 0.3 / 5.03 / 6.72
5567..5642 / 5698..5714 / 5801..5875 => -2.0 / 5.23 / 5.9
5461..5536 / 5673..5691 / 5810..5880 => -1.8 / 5.01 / 5.54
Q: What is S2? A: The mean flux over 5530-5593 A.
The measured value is 5.22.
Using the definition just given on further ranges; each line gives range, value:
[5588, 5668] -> 5.2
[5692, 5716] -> 6.12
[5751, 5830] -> 6.64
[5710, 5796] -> 6.59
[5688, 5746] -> 6.26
